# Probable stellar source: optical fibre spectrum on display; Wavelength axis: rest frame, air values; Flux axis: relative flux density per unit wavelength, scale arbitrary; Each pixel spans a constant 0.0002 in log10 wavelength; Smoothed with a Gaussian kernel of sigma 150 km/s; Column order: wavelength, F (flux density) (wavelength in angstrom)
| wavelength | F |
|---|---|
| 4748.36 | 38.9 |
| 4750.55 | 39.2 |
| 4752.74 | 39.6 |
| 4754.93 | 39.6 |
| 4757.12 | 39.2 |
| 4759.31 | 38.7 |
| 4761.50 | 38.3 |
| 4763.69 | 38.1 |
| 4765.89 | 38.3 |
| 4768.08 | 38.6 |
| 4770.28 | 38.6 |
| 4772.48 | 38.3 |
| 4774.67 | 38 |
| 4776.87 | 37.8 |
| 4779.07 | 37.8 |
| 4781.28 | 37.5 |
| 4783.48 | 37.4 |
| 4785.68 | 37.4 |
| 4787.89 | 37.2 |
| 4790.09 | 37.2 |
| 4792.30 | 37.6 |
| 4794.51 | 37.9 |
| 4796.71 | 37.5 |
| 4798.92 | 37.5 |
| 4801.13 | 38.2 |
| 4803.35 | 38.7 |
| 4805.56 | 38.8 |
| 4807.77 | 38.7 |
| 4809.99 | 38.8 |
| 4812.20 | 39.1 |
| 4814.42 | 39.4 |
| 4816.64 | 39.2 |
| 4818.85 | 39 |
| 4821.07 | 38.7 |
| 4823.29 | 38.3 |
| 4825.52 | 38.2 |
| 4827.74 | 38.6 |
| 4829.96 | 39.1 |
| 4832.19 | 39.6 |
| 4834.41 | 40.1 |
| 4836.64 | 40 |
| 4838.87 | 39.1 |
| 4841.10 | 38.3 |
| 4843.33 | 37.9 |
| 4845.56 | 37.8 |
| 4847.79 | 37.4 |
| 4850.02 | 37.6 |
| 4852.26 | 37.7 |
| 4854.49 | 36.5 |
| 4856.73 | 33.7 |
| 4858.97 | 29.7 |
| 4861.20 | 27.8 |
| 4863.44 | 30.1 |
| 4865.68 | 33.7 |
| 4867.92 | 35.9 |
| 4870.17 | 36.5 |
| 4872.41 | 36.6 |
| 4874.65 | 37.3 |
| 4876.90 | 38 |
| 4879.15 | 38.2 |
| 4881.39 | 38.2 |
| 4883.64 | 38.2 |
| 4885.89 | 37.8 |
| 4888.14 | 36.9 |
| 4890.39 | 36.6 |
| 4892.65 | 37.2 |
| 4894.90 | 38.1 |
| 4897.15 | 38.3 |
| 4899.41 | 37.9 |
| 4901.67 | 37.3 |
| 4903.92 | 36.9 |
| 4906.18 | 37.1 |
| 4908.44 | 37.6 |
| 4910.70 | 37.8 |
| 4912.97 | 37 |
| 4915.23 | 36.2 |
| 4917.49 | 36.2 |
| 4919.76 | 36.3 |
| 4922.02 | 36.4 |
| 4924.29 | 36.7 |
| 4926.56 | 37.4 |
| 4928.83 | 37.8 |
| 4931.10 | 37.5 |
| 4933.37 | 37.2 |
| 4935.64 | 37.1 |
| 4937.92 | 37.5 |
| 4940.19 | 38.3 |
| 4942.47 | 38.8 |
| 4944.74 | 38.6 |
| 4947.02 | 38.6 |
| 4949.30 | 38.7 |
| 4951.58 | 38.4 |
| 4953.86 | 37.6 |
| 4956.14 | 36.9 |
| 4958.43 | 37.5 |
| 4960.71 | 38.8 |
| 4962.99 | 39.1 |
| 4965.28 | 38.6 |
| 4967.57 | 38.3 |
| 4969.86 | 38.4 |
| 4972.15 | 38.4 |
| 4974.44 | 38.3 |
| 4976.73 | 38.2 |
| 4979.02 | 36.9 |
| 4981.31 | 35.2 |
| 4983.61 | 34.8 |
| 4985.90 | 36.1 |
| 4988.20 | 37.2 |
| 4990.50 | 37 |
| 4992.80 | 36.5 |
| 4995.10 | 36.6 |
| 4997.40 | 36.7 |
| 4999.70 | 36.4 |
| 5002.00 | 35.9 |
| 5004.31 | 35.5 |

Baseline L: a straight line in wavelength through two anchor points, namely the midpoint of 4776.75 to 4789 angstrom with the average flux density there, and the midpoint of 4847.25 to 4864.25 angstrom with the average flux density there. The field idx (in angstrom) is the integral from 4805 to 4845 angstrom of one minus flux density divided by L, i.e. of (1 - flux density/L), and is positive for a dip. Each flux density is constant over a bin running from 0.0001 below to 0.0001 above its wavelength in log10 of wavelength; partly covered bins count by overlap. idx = -4.1 angstrom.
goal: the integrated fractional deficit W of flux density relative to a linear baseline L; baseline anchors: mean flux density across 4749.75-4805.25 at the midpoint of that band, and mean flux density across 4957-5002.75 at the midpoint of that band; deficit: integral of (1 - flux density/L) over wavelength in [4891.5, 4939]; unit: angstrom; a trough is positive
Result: 0.42 angstrom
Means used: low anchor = 38.2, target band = 37.2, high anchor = 37.3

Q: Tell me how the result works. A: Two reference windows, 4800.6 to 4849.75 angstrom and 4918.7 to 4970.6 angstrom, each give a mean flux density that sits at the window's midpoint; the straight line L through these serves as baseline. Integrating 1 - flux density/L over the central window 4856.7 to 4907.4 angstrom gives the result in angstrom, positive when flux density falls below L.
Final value 3.0 angstrom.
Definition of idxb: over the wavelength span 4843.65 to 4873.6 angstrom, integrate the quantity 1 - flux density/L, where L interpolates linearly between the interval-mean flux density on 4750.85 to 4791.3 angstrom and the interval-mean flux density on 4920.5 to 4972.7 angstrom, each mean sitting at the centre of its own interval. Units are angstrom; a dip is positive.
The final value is 2.6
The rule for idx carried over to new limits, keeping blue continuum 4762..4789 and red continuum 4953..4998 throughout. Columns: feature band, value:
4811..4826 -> -0.4 angstrom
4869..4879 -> 0.1 angstrom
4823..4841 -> -0.6 angstrom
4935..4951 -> -0.4 angstrom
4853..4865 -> 1.9 angstrom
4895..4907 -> 0.0 angstrom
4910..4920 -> 0.2 angstrom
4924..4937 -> 0.1 angstrom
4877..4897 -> 0.0 angstrom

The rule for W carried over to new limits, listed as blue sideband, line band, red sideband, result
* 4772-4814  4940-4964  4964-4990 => -0.6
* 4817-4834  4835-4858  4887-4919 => 0.5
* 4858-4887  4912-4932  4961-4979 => 0.0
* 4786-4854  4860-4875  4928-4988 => 1.7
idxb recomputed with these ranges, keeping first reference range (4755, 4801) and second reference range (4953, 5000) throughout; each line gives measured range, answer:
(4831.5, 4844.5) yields -0.5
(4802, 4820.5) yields -0.5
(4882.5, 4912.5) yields 0.1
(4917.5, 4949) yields -0.1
